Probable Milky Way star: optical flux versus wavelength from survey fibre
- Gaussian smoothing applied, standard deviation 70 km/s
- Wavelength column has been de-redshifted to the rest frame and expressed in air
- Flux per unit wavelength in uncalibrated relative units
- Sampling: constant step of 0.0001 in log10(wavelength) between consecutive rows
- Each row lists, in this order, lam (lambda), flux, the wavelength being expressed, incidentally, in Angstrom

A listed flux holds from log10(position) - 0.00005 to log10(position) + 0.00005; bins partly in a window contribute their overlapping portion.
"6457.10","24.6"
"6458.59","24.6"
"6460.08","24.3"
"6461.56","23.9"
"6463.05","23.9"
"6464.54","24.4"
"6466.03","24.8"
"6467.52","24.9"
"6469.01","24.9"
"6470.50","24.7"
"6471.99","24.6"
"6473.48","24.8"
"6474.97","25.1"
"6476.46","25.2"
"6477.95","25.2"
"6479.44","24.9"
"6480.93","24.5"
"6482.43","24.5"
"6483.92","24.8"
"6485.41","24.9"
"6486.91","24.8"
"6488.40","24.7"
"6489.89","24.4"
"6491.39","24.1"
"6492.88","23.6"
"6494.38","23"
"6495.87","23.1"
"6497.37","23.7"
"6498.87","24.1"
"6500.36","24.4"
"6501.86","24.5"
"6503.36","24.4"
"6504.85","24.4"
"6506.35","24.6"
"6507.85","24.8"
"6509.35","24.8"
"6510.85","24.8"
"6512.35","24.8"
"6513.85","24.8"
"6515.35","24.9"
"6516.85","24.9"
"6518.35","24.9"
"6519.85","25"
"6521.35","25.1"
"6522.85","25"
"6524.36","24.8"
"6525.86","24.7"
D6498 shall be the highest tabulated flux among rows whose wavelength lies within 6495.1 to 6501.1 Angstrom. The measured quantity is 24.4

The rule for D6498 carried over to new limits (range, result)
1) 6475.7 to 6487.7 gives 25.2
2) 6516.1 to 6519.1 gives 24.9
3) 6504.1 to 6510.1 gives 24.8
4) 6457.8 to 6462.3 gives 24.6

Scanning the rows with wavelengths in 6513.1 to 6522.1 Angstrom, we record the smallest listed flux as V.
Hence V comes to 24.8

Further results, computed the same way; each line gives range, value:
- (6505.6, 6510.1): 24.6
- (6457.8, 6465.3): 23.9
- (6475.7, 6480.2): 24.9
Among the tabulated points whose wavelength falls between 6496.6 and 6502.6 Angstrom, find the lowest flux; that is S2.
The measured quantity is 23.7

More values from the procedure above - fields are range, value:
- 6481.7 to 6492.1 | 24.1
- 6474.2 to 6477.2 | 25.1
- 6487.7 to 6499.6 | 23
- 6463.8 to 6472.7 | 24.4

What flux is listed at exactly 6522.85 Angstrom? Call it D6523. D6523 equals 25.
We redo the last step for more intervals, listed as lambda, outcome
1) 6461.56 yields 23.9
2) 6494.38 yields 23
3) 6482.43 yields 24.5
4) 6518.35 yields 24.9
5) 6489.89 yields 24.4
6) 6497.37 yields 23.7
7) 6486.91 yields 24.8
